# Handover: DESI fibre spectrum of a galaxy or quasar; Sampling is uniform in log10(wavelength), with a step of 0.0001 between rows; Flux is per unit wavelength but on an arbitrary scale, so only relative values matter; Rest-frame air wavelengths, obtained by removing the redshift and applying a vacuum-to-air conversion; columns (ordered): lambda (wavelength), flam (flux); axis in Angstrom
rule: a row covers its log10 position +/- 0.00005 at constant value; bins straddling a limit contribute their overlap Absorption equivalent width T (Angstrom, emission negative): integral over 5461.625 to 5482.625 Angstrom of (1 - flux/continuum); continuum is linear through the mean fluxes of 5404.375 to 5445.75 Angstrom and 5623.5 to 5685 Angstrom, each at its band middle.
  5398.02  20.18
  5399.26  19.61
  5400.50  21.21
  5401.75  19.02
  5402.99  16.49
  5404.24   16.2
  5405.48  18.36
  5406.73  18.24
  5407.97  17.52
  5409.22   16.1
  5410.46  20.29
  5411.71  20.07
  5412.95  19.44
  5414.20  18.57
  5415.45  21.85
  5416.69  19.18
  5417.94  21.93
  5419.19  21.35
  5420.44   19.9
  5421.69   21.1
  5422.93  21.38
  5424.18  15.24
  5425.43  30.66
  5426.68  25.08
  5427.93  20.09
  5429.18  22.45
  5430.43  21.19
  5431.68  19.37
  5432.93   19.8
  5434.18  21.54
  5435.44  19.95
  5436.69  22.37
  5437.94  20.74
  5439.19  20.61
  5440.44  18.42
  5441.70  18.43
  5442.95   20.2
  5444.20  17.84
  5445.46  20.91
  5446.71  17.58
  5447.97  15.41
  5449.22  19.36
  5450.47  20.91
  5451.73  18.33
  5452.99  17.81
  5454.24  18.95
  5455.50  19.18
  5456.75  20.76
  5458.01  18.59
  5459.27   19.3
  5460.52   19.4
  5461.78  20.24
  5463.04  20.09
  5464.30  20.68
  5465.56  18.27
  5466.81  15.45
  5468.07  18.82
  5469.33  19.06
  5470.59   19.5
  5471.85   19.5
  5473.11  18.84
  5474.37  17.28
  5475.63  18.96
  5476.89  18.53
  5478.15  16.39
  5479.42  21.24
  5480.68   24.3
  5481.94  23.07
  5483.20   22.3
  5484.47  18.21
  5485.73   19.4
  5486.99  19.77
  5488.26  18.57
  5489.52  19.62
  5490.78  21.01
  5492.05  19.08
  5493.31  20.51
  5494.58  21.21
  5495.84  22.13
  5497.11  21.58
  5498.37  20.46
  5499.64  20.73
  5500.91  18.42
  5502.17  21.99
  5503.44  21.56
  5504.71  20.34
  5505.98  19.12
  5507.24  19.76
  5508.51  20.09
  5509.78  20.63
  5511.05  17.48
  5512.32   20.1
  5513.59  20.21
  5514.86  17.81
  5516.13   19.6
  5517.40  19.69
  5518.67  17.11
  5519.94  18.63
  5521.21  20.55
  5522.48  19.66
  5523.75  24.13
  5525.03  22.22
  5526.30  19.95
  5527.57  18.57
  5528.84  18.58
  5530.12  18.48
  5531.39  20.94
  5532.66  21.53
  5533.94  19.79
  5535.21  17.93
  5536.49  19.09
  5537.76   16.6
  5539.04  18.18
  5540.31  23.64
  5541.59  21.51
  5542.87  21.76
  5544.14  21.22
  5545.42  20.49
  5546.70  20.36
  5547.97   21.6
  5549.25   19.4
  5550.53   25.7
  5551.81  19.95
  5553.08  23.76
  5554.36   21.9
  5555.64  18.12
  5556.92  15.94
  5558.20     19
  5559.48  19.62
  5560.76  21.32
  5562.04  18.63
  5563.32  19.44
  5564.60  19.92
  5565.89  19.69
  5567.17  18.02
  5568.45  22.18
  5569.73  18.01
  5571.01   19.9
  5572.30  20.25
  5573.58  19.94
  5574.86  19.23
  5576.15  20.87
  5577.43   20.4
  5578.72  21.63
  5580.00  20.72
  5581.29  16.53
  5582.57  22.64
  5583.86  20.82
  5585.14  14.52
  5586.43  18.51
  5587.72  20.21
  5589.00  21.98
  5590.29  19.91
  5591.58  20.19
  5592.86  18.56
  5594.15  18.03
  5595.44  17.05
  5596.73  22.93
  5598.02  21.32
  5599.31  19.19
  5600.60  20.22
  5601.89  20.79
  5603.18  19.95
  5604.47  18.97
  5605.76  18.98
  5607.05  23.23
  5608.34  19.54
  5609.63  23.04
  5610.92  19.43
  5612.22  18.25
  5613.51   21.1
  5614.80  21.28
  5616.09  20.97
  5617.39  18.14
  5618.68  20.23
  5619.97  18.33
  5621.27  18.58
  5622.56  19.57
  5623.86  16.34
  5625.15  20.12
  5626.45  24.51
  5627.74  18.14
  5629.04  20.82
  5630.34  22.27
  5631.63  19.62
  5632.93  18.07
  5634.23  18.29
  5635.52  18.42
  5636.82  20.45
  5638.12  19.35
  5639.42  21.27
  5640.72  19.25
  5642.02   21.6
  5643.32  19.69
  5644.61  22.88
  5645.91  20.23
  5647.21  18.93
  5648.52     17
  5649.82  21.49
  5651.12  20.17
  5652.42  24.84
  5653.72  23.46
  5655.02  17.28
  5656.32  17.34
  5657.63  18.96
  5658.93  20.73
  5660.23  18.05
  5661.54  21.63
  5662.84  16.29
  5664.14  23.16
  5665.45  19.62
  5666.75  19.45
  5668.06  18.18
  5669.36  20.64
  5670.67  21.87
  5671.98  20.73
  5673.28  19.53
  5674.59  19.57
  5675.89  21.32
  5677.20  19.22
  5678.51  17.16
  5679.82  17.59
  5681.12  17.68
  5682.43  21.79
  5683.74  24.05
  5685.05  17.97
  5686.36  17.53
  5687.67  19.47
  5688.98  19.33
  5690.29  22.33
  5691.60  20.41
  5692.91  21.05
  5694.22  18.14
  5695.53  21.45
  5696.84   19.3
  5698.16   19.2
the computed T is 0.8 Angstrom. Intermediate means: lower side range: 20.3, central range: 19.4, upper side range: 20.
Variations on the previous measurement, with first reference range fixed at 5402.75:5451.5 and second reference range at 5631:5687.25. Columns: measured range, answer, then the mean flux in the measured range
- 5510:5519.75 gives 0.5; 18.9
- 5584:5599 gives 0.3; 19.4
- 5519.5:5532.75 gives -0.3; 20.3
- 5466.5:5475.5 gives 0.6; 18.5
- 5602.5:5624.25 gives 0.0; 19.8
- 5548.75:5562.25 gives -0.3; 20.4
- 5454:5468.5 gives 0.5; 19.2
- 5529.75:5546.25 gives -0.2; 20.1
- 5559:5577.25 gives 0.0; 19.8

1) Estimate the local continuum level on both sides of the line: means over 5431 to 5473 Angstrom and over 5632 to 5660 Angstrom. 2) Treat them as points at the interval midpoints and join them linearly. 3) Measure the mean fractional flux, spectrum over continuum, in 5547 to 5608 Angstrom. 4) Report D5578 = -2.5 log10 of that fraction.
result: -0.01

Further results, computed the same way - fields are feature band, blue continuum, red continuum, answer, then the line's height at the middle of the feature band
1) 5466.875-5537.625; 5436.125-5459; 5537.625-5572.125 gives 0.00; 19.8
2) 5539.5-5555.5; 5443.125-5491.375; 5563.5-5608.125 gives -0.10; 19.7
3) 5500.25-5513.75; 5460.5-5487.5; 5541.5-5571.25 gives -0.01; 19.8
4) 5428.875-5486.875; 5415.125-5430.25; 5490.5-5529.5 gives 0.08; 21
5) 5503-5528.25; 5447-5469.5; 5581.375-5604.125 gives -0.03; 19.3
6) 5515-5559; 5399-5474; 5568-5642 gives -0.02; 19.8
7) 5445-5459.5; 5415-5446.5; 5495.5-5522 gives 0.09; 20.6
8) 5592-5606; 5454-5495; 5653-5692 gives 0.00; 19.7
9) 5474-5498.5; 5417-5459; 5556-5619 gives -0.01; 20.1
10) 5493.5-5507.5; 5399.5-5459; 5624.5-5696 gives -0.04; 19.8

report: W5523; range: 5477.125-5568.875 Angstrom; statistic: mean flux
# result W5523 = 20.1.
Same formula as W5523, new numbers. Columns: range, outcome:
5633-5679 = 19.9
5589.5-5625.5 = 19.8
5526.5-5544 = 19.8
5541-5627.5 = 20.1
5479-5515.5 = 20.4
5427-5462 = 19.7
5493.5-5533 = 20.1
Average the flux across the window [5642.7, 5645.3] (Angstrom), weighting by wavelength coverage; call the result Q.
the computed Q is 21.4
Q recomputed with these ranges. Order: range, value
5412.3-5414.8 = 19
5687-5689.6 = 19.4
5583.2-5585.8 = 17.7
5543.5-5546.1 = 20.9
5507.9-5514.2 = 19.7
